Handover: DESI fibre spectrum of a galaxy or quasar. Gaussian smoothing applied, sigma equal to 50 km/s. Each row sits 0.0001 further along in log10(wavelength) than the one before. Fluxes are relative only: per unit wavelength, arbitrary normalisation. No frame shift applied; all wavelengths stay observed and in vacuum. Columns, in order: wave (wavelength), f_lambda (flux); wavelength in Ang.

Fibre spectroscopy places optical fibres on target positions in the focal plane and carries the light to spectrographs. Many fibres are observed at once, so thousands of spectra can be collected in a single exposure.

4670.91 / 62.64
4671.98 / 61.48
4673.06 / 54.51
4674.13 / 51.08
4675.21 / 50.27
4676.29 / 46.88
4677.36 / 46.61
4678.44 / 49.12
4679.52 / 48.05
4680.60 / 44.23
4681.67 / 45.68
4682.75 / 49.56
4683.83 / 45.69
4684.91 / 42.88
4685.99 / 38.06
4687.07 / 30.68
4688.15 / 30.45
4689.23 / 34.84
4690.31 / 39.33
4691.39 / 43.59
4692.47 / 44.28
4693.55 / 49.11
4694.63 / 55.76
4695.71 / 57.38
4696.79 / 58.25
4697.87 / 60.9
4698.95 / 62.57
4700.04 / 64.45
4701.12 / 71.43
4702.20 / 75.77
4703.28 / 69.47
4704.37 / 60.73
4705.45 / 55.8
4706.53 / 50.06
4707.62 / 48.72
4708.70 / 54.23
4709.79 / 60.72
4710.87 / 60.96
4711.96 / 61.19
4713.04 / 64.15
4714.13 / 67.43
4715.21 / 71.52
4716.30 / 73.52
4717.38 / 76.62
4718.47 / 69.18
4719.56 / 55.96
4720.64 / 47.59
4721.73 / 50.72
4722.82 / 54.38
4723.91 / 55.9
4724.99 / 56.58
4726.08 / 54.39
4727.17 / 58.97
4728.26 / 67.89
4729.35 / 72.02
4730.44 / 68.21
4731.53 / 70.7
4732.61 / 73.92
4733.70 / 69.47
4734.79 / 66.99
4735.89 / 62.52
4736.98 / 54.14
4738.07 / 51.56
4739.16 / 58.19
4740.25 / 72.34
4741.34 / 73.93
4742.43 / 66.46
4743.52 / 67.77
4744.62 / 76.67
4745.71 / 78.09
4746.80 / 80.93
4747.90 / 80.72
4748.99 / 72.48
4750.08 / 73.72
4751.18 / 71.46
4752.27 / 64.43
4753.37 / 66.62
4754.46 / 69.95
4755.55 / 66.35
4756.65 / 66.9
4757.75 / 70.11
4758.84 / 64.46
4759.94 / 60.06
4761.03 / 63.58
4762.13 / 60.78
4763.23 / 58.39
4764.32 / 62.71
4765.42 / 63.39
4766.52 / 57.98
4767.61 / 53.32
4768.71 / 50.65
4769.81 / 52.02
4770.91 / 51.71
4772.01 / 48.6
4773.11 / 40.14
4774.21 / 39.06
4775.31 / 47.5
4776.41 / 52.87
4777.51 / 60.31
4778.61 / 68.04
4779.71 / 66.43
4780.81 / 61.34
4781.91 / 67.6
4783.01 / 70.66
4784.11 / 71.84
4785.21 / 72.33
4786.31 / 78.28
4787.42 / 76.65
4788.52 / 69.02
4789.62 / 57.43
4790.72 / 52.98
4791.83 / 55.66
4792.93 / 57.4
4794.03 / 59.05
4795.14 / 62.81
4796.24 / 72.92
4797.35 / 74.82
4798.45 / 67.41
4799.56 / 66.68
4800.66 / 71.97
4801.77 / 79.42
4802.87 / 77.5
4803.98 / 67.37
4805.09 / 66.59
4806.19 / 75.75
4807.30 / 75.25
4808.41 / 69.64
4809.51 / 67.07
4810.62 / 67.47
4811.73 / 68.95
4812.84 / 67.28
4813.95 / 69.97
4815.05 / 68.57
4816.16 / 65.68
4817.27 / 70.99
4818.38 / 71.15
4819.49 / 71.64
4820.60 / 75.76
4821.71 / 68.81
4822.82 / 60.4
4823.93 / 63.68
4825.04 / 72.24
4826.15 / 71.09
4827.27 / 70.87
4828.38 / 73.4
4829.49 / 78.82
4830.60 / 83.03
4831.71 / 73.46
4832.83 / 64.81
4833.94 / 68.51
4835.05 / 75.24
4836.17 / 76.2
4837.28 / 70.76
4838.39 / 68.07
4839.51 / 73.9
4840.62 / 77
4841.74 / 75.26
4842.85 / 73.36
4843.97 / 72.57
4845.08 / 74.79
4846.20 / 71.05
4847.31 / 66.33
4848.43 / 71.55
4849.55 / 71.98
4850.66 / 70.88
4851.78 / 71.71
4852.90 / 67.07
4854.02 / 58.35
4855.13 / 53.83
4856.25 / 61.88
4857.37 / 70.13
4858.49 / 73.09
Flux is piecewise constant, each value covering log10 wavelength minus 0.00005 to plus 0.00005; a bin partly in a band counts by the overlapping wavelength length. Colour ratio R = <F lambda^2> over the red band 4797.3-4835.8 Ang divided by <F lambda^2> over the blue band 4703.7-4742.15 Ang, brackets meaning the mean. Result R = 1.19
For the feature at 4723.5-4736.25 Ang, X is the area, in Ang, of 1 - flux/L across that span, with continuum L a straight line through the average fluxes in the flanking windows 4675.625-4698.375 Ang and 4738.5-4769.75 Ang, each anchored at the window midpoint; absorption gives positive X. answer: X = -1.3 Ang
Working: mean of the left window 45.8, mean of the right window 66.6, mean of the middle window 64.9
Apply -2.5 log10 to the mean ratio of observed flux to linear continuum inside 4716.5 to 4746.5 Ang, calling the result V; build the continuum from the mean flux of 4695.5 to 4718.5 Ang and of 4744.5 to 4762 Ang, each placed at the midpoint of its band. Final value 0.04 mag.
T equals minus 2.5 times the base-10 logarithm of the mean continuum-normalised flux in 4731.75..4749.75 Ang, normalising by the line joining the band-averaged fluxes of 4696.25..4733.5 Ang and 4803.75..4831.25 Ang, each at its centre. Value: -0.08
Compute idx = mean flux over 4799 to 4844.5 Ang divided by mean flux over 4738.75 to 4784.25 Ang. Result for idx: 1.1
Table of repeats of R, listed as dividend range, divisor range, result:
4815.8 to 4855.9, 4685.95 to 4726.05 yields 1.32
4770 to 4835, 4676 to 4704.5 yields 1.38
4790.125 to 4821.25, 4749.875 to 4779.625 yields 1.17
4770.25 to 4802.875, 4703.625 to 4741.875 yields 1.04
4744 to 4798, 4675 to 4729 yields 1.20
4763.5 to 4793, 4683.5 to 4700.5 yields 1.30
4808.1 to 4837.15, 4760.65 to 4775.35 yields 1.35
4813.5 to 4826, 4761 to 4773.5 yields 1.28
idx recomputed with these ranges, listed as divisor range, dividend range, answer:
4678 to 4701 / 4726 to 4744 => 1.37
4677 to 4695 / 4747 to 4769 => 1.51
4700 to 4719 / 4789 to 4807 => 1.04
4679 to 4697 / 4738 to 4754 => 1.60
